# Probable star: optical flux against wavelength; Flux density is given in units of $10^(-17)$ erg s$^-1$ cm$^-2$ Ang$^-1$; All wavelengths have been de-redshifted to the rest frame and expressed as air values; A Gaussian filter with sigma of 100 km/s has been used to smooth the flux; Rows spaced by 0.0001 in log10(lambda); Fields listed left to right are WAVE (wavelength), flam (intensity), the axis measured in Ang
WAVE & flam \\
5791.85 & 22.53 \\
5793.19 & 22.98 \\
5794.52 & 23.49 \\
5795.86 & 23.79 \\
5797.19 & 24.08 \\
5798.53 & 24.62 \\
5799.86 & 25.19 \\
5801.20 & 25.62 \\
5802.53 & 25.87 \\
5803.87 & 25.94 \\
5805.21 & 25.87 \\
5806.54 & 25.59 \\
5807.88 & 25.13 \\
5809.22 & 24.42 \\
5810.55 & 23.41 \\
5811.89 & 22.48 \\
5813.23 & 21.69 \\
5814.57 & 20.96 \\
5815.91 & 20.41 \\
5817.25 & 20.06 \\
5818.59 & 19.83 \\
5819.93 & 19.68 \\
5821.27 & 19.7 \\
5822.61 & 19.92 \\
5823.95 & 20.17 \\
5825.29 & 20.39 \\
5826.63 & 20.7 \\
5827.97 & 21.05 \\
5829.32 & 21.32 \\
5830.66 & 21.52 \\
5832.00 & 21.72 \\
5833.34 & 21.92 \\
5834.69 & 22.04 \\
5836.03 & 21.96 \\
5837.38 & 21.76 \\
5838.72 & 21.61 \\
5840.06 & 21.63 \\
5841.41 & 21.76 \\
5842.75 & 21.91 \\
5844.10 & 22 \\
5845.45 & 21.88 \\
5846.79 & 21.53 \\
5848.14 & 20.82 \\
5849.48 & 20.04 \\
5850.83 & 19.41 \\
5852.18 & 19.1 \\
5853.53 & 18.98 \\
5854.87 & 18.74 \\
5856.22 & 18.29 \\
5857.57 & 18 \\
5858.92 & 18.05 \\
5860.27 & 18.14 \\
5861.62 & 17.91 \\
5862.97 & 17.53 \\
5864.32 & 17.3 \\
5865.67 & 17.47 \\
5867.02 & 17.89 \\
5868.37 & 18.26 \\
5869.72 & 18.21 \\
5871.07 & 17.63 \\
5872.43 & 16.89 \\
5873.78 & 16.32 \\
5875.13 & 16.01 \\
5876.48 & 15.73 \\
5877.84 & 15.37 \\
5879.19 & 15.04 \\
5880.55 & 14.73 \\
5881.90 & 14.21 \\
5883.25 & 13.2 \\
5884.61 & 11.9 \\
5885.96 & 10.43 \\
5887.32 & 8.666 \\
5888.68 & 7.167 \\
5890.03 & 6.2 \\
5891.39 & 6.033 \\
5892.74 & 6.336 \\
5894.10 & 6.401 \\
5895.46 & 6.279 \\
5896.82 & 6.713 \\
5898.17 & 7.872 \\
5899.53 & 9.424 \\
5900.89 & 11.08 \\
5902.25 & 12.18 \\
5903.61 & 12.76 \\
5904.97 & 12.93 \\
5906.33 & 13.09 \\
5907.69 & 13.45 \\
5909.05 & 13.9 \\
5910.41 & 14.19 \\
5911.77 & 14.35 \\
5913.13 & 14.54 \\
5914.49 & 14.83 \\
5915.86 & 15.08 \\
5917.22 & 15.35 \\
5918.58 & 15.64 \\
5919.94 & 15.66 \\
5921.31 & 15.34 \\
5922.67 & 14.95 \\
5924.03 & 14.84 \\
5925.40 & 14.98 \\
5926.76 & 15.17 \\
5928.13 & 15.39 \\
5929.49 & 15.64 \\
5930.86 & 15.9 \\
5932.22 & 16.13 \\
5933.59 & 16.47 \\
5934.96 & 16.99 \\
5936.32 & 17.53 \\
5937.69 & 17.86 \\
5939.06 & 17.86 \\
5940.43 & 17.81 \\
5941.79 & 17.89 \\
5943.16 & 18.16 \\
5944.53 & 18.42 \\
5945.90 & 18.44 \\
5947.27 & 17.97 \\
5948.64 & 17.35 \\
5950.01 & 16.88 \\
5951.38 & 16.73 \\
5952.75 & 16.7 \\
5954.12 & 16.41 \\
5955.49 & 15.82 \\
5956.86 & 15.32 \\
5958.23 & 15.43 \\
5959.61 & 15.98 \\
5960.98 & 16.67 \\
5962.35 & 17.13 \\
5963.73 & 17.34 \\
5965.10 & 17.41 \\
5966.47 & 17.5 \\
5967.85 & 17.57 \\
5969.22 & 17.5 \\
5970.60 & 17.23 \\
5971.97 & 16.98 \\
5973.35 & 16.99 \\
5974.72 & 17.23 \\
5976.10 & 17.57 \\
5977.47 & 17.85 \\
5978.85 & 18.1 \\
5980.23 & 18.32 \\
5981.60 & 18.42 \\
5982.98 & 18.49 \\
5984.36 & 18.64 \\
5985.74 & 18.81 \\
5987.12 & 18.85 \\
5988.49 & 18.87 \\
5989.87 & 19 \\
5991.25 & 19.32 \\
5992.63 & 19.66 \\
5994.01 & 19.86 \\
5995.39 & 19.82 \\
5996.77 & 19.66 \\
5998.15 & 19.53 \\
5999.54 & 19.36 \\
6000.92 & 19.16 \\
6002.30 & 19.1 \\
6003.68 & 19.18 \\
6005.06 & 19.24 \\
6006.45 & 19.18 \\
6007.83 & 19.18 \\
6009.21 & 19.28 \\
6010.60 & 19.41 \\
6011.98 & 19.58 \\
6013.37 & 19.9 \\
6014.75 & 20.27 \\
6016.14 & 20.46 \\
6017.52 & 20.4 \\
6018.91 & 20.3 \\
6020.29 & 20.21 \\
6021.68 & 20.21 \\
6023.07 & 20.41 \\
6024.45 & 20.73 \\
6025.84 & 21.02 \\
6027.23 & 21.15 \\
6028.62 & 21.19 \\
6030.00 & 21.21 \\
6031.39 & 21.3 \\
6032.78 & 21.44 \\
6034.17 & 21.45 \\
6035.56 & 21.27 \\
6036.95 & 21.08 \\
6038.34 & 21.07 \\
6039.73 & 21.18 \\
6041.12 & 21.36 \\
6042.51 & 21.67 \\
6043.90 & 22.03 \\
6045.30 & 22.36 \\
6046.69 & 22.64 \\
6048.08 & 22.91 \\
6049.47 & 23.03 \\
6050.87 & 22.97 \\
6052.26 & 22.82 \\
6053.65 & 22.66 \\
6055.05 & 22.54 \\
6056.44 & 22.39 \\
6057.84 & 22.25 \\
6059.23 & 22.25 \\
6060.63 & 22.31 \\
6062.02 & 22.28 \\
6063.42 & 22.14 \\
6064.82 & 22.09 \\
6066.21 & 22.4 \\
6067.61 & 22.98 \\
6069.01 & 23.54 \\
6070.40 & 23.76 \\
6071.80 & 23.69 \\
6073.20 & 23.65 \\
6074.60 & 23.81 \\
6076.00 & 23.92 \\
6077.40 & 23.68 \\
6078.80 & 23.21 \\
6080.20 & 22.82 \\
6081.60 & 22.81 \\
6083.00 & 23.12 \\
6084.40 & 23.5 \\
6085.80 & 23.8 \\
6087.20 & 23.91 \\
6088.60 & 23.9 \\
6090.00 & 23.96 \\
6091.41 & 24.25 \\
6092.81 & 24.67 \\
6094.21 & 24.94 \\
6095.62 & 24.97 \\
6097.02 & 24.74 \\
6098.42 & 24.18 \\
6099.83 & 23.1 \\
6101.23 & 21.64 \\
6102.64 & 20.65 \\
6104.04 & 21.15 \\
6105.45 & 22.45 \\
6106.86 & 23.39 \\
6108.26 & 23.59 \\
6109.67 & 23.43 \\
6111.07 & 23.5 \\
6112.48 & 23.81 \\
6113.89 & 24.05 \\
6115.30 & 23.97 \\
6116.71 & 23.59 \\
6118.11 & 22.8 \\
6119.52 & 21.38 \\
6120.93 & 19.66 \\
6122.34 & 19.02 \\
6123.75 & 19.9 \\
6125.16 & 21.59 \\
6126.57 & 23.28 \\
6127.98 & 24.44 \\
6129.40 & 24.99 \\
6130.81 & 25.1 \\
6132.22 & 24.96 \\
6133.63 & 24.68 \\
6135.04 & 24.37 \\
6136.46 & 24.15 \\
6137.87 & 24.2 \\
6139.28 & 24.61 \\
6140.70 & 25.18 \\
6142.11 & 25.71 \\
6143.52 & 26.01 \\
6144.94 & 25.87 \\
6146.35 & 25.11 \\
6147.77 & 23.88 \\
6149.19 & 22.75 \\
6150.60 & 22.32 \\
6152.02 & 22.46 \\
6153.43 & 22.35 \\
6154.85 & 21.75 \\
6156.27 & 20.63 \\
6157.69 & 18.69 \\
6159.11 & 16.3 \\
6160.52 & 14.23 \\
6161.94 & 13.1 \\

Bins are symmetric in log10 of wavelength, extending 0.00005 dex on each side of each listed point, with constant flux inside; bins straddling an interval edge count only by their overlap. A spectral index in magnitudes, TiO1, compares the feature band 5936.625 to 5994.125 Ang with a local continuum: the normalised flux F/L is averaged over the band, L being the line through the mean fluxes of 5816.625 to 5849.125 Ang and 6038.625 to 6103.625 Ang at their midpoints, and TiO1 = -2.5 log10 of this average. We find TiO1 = 0.25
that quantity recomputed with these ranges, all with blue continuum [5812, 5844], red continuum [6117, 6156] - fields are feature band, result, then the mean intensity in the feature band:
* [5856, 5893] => 0.41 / 14.6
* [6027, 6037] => 0.07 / 21.3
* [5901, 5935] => 0.43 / 14.7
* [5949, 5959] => 0.33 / 16.2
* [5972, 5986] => 0.23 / 18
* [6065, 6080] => -0.02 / 23.4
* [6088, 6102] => -0.04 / 24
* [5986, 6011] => 0.16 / 19.3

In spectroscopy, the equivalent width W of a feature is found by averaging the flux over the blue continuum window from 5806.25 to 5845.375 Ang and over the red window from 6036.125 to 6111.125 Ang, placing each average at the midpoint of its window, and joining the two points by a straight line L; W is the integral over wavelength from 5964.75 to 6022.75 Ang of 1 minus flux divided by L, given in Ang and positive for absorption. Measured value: 9.2 Ang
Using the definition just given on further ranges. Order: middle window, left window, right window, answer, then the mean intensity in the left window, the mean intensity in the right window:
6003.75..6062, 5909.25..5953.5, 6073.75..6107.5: -0.9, 16.3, 23.4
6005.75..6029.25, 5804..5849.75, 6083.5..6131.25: 2.6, 21.7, 23.1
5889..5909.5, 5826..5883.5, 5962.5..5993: 10.0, 19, 18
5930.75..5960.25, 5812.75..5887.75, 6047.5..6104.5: 5.1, 18.8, 23.2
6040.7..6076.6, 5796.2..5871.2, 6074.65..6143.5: 0.5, 21.1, 23.5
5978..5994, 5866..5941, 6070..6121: -0.8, 13.7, 23.4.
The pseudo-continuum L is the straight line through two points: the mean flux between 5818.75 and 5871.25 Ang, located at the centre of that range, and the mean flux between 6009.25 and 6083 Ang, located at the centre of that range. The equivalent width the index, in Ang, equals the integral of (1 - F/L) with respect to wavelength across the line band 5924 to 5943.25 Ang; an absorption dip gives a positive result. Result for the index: 3.9 Ang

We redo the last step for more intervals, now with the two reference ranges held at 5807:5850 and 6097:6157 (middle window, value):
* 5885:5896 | 7.3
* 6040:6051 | 0.2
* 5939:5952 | 2.6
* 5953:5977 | 5.9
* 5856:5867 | 1.9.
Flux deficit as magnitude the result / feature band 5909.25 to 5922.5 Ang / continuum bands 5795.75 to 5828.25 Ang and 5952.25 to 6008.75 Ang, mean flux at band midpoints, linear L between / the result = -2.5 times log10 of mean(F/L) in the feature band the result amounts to 0.31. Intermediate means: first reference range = 22.7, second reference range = 18.1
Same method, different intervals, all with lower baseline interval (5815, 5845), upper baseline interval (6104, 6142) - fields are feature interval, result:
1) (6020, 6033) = 0.08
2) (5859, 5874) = 0.21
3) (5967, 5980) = 0.26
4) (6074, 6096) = -0.04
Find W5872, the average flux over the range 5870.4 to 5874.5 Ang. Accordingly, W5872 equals 16.9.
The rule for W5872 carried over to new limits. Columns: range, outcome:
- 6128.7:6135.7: 24.9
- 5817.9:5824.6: 19.9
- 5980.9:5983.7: 18.5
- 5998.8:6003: 19.2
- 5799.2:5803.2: 25.6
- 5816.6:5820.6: 19.9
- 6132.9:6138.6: 24.4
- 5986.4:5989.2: 18.9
